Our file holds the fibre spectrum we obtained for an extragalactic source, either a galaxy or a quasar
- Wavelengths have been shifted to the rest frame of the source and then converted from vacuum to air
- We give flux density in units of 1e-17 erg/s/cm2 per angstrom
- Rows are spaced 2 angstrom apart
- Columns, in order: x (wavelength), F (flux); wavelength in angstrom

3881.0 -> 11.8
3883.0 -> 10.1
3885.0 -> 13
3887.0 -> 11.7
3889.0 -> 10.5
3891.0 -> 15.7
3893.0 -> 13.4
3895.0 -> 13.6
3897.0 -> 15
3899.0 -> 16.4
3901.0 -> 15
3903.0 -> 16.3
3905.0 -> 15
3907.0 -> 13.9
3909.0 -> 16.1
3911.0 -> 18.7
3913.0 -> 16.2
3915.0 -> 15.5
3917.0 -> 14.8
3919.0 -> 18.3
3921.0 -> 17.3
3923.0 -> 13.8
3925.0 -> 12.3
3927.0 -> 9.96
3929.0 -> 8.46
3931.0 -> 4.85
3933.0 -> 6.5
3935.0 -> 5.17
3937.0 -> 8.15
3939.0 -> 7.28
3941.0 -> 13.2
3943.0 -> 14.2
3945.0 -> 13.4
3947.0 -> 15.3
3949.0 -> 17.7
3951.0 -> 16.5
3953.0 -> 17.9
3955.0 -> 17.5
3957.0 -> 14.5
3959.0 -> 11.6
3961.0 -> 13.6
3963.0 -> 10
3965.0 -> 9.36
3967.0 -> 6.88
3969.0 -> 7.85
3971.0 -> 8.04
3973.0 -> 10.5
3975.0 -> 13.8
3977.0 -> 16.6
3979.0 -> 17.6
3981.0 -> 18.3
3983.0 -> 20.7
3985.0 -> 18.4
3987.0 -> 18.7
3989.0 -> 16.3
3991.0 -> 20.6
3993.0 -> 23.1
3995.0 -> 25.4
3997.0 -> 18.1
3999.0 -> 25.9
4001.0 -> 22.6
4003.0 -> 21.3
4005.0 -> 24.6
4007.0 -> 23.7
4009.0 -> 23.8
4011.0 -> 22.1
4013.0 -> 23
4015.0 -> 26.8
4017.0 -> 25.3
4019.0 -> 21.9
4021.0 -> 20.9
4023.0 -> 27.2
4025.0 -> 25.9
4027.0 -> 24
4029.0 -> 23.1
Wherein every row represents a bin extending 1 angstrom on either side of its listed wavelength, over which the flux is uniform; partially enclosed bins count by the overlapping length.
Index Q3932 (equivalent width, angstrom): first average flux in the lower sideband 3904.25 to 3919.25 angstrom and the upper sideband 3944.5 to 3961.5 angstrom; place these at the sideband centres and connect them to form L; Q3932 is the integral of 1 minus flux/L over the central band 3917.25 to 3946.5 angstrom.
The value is 8.6 angstrom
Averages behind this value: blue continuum 16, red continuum 15.4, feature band 11.1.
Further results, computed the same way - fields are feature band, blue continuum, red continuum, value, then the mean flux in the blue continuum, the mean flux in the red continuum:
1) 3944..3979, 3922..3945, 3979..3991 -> 2.3 angstrom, 9.61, 18.6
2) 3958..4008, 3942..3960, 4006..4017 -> 8.4 angstrom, 15.4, 24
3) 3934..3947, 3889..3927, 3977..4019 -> 5.1 angstrom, 15.1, 21.7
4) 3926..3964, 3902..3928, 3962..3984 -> 5.3 angstrom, 15.2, 12.7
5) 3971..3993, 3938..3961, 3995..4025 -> 2.7 angstrom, 14.4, 23.5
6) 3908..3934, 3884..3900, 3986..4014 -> 4.0 angstrom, 13.7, 22.1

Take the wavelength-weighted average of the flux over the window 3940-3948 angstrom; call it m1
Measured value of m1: 14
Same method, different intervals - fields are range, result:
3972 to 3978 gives 13.6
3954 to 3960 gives 14.5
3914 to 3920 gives 16.2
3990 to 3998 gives 21.8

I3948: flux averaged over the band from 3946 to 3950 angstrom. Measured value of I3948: 16.5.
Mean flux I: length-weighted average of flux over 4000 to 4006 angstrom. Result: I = 22.8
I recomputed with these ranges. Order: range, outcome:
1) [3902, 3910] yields 15.3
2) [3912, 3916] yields 15.8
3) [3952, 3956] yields 17.7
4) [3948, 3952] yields 17.1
